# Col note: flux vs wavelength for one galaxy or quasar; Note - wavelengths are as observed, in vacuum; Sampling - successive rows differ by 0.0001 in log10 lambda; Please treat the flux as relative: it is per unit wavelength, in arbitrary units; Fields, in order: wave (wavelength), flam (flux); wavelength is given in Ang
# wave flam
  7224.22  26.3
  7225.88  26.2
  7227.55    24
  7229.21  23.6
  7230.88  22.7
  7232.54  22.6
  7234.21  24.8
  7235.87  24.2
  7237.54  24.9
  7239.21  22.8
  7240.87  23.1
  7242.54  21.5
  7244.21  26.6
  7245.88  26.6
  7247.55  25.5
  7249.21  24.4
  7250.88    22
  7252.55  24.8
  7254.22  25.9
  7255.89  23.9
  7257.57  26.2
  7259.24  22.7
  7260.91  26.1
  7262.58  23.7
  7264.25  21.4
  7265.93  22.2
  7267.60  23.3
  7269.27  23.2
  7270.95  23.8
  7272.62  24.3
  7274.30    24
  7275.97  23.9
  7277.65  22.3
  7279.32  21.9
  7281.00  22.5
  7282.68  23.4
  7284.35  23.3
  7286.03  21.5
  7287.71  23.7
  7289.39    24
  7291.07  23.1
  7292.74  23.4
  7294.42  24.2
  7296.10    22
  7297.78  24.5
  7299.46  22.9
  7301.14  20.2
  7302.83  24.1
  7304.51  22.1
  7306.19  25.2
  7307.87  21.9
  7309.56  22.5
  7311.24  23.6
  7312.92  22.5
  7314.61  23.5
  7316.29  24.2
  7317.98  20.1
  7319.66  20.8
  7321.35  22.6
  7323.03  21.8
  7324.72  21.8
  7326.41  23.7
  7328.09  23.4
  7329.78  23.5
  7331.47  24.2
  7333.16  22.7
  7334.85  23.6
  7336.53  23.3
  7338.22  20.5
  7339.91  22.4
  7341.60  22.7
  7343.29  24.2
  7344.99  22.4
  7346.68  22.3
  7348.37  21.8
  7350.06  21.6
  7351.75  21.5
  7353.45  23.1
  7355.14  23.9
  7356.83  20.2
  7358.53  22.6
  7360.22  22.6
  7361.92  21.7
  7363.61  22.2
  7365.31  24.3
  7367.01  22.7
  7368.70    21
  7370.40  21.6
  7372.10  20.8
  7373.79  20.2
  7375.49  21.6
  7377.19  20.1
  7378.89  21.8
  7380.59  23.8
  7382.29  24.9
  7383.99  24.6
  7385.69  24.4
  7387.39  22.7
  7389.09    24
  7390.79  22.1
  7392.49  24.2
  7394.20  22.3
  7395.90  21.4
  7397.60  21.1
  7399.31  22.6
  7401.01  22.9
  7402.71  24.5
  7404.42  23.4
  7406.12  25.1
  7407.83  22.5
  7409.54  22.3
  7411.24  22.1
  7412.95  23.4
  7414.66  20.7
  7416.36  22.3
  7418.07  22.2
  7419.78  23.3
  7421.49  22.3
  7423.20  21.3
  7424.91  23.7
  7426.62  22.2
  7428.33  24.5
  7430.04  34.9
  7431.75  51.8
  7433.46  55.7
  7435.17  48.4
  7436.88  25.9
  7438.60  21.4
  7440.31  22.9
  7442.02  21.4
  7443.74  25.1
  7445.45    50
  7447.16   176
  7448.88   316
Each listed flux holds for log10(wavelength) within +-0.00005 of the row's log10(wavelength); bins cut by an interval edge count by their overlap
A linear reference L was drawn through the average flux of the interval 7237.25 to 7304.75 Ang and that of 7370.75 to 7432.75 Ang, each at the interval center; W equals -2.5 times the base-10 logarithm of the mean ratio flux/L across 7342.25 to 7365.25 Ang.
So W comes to 0.07 mag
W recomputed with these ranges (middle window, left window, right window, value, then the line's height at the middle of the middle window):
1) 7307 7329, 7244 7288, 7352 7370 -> 0.024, 23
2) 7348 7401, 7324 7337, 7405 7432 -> 0.075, 24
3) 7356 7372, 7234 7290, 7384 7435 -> 0.141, 25.1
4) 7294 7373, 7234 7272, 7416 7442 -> 0.174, 26.5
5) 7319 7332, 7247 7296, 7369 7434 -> 0.057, 23.9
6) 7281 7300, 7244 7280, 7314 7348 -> 0.009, 23.4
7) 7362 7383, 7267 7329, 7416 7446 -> 0.213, 26.8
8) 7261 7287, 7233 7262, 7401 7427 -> 0.051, 24.2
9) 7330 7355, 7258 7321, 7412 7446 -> 0.119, 25.3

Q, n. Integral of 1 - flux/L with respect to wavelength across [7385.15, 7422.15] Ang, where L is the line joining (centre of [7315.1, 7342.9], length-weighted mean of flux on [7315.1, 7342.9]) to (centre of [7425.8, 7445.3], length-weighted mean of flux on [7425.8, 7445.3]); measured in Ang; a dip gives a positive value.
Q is 8.7 Ang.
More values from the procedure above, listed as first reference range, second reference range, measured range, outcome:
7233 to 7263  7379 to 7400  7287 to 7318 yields 1.0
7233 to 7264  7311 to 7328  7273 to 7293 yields 0.3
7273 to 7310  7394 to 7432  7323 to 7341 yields 0.4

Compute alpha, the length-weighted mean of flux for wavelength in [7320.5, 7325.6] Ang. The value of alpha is 22.1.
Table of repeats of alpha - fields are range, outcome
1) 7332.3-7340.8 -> 22.5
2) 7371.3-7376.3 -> 20.9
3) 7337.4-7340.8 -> 21.5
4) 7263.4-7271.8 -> 22.8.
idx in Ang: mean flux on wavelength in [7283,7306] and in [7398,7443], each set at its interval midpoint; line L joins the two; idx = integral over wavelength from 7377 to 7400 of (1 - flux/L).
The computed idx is 2.5 Ang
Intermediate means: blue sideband 23.1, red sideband 26.6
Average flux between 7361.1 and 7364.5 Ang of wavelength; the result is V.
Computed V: 22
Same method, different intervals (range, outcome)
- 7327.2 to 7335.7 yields 23.5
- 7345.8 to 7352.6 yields 21.8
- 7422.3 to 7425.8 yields 22.5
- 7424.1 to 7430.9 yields 26.4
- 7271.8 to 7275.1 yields 24.1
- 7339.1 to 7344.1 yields 23.1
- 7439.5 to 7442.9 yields 22.1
